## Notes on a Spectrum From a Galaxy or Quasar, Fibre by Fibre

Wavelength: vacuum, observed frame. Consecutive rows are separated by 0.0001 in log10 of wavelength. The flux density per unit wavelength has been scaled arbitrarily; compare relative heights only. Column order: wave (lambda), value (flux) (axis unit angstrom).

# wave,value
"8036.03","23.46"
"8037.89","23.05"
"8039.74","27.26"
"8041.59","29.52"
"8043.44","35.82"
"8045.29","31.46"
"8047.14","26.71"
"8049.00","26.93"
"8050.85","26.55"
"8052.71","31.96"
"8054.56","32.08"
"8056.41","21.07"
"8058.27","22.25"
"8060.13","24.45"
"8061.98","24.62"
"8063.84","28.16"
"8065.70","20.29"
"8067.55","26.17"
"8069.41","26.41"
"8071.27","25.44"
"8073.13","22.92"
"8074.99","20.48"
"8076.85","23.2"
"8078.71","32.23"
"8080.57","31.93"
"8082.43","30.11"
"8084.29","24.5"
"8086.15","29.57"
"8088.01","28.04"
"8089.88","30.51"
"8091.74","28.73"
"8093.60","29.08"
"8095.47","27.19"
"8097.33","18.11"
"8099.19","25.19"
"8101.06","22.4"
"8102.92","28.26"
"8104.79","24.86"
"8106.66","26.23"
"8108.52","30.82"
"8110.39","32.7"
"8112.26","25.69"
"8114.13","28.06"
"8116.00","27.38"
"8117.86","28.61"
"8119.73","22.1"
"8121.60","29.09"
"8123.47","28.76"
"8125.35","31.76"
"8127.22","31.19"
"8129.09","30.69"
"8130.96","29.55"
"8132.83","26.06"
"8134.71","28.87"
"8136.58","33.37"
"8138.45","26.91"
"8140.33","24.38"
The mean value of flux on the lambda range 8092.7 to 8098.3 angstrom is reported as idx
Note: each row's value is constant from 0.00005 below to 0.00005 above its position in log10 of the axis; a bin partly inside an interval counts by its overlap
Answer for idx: 24.8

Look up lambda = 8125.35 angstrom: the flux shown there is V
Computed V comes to 31.76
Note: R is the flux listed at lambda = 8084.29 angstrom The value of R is 24.5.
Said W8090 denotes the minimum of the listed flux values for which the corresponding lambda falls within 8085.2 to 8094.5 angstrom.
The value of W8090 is 28.04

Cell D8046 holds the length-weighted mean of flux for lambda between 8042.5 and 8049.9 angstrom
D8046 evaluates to 30.2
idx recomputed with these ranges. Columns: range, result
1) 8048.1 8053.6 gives 28.5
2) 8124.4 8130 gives 31.2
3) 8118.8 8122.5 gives 25.6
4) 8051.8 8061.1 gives 26.4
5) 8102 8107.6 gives 26.5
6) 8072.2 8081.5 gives 26.2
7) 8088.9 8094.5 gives 29.4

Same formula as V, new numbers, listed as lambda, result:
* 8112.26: 25.69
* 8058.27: 22.25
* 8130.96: 29.55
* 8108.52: 30.82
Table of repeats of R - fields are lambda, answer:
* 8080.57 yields 31.93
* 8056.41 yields 21.07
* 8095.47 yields 27.19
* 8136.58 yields 33.37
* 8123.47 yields 28.76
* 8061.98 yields 24.62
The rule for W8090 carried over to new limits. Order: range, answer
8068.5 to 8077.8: 20.48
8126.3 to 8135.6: 26.06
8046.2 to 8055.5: 26.55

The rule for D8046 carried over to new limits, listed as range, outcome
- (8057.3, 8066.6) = 23.9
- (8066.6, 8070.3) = 26.3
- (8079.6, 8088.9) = 28.9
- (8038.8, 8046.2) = 31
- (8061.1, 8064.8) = 26.3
